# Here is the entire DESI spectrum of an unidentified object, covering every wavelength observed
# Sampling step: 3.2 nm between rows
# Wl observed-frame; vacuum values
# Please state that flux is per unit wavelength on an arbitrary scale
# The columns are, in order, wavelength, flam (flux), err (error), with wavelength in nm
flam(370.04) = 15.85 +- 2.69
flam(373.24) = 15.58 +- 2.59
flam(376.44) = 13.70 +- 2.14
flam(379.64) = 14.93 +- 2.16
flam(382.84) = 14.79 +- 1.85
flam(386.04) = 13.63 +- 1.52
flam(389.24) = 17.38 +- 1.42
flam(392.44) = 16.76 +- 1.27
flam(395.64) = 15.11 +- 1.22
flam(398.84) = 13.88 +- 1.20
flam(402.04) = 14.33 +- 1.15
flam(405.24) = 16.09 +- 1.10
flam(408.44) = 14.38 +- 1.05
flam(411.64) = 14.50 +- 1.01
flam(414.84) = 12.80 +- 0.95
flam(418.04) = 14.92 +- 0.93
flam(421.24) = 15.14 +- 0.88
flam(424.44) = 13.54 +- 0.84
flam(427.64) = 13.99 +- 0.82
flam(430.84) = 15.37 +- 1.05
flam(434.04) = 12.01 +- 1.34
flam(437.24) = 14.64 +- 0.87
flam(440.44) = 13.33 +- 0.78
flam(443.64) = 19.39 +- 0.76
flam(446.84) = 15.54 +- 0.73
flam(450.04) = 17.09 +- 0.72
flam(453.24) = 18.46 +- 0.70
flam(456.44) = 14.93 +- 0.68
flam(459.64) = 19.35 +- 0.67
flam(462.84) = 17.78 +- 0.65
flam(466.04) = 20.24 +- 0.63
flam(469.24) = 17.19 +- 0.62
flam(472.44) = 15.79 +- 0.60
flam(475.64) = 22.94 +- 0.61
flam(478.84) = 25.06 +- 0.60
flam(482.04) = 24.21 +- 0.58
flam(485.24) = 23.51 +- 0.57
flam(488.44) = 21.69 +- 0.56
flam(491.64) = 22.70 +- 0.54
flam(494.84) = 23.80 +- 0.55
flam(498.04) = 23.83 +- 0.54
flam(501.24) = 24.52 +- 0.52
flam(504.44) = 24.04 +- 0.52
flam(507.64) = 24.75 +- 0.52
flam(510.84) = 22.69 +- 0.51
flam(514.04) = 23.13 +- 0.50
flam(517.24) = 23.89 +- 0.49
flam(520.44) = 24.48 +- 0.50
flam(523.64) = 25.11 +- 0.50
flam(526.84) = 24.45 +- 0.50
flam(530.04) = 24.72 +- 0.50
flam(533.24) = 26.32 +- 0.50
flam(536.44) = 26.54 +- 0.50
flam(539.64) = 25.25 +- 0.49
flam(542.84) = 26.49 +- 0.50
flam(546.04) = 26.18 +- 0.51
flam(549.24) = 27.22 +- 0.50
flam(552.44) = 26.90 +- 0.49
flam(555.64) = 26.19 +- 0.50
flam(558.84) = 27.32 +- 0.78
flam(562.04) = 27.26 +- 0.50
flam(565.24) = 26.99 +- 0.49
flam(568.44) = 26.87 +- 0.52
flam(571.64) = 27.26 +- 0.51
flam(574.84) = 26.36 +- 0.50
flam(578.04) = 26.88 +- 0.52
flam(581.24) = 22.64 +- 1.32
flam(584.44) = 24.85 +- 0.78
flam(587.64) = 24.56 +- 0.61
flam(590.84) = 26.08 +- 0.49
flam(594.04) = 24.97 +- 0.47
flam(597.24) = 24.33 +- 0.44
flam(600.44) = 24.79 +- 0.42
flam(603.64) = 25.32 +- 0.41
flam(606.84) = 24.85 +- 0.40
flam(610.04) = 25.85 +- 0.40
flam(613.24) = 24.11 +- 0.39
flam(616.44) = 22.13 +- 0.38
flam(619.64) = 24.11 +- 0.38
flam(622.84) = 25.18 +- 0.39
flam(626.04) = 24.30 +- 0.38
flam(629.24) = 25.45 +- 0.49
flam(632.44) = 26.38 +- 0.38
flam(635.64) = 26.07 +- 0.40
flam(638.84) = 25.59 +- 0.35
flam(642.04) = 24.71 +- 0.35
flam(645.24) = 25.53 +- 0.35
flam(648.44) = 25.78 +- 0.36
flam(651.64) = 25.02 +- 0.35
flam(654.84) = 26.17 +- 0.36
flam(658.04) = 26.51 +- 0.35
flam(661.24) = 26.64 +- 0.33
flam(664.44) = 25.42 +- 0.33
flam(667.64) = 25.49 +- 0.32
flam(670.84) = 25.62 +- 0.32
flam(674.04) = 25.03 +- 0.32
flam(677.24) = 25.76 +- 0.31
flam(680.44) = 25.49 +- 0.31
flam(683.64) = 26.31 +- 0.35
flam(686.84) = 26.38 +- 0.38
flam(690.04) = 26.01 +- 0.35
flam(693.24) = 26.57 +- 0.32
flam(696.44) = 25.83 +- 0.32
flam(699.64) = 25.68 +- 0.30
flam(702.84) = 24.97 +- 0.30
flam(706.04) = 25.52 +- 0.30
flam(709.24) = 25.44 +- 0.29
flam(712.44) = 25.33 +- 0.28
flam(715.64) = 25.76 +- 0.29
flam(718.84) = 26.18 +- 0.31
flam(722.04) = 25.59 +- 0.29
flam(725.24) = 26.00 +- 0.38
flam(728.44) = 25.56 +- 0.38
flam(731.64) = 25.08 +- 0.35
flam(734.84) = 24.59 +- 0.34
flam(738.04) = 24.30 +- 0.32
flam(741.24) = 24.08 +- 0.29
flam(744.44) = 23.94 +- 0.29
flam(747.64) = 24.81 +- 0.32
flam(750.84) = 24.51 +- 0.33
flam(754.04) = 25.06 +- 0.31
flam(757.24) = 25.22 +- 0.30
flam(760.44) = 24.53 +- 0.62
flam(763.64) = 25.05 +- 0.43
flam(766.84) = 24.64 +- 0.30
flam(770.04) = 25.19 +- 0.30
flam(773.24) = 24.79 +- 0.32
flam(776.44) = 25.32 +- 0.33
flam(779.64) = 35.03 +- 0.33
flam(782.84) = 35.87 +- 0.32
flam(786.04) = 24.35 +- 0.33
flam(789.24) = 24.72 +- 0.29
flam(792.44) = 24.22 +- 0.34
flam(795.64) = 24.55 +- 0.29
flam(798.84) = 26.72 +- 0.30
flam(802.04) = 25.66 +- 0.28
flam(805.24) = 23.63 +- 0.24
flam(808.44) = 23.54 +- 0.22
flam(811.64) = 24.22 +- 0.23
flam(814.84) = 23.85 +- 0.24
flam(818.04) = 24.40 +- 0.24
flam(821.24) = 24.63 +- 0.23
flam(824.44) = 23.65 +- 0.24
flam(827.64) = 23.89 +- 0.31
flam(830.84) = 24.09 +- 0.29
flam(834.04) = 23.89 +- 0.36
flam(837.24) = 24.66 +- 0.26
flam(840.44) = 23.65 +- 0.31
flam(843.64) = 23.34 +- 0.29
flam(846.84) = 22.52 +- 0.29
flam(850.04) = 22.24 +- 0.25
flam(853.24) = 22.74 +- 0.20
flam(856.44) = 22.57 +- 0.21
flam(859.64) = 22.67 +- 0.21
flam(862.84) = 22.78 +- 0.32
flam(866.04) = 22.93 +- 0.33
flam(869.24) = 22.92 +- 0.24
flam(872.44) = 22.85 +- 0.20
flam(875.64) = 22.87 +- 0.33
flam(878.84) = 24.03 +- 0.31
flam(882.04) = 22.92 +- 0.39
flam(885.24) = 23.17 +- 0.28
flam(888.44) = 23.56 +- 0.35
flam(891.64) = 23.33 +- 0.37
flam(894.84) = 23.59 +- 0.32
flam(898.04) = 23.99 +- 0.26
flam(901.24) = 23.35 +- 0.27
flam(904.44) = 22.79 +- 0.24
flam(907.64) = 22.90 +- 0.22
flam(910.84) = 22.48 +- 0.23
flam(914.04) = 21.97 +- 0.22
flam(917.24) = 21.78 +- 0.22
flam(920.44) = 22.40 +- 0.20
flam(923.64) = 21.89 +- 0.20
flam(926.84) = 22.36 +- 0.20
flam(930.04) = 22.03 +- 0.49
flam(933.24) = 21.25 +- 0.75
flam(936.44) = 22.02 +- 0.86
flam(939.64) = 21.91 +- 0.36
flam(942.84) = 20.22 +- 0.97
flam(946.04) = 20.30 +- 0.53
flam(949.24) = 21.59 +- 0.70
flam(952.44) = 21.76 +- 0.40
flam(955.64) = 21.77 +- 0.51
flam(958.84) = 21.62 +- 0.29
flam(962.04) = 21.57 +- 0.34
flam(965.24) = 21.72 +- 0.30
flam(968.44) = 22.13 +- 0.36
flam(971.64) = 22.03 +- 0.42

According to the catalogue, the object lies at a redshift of 0.19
